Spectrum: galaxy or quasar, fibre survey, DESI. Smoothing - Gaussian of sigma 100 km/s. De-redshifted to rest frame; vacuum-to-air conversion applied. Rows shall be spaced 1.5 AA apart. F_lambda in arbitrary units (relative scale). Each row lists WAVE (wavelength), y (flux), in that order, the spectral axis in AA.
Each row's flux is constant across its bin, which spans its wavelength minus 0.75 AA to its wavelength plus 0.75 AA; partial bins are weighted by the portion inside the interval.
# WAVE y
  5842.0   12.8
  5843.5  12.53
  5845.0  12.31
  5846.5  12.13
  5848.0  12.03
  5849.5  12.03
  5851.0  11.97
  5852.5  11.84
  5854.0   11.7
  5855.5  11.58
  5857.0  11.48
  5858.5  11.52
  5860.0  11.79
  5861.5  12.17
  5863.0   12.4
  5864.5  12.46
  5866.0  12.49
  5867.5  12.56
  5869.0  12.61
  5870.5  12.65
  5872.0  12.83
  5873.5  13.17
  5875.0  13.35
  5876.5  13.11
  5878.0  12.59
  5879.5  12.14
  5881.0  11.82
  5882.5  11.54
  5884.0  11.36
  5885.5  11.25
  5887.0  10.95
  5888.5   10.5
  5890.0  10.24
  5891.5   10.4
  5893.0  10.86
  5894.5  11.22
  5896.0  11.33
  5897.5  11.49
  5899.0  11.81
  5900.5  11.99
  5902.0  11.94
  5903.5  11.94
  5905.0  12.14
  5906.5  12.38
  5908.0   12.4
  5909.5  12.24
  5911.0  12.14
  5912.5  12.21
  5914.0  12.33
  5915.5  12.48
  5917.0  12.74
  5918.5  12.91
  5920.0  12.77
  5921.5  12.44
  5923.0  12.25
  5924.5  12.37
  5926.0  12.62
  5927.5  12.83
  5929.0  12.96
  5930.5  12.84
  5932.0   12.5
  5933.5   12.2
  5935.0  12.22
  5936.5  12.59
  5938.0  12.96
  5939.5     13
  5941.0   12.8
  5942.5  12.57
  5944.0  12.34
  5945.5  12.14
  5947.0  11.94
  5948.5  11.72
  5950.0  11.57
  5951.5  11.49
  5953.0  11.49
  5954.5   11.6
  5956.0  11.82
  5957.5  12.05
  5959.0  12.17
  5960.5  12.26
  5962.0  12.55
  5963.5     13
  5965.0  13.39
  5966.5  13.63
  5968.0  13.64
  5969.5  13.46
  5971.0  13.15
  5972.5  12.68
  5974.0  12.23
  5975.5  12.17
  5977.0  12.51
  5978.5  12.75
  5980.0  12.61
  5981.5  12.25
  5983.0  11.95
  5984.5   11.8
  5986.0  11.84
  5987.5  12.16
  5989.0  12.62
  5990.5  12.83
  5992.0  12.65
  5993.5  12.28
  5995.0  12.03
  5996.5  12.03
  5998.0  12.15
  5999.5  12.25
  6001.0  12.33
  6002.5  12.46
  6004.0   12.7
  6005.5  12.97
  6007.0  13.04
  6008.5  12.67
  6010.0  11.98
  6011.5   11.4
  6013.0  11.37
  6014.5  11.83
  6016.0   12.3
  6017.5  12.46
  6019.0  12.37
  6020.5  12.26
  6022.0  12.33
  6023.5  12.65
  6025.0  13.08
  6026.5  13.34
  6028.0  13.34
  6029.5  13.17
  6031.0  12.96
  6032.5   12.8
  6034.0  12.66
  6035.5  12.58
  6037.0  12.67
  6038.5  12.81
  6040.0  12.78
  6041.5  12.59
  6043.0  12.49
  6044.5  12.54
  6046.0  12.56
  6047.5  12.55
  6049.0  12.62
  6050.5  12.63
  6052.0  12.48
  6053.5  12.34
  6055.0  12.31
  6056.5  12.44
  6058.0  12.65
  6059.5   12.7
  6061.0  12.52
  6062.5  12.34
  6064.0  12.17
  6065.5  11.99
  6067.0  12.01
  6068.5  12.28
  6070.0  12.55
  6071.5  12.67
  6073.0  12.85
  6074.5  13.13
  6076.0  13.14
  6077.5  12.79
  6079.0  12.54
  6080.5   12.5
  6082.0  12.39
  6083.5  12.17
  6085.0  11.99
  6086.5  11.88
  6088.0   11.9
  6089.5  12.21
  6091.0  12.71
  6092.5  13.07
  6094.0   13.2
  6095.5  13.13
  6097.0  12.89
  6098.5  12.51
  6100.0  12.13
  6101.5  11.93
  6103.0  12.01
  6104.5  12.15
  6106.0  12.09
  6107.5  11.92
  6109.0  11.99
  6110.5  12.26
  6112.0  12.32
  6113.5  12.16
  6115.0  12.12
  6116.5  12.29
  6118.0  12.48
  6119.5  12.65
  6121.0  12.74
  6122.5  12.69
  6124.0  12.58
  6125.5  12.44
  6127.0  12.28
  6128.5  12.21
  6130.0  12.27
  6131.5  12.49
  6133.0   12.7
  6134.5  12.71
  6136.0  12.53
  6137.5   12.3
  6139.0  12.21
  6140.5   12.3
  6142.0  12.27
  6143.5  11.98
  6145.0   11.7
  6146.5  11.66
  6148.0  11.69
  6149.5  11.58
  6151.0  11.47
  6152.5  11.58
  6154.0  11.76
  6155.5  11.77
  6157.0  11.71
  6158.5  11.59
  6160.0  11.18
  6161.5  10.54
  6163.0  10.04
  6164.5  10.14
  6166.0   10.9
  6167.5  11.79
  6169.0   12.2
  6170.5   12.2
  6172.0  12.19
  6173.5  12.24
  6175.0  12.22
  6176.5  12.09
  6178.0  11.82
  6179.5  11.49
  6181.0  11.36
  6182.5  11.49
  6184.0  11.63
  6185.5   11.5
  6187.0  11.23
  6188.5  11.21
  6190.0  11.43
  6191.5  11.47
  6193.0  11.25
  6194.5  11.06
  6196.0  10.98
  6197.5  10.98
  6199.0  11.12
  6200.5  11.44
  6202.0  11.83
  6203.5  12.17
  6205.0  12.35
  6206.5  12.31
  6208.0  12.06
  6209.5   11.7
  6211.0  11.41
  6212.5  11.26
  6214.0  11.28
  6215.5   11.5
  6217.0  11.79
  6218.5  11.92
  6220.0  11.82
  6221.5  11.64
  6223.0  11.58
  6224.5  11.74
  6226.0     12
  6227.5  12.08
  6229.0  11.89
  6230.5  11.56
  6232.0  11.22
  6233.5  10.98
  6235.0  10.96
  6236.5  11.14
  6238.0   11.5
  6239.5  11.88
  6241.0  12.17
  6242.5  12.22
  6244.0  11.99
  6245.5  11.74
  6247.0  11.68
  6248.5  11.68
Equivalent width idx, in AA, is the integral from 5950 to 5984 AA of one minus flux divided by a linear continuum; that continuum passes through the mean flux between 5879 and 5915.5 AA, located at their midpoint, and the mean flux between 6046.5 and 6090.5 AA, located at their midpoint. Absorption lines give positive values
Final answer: -1.5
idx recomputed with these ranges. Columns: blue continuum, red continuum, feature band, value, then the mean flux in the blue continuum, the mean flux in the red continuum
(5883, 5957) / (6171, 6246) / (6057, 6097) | -2.4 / 12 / 11.6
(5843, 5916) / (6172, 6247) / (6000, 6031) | -1.8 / 12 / 11.6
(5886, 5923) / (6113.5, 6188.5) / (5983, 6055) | -3.7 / 11.8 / 11.9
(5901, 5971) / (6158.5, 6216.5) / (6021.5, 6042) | -1.3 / 12.4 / 11.5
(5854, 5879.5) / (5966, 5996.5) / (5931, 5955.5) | 0.6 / 12.4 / 12.5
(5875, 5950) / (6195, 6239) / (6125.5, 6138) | -0.8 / 12.1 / 11.6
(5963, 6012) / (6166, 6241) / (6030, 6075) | -1.1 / 12.5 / 11.6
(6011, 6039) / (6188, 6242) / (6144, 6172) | 1.0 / 12.6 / 11.6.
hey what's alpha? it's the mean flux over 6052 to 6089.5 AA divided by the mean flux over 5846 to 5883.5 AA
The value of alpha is 1.0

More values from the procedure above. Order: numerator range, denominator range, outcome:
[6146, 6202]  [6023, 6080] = 0.91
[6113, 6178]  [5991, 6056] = 0.96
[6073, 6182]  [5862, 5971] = 0.99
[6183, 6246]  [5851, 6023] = 0.95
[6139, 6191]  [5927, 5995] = 0.93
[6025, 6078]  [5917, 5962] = 1.03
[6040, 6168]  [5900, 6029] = 0.98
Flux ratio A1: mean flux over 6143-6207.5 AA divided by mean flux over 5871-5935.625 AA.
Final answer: 0.95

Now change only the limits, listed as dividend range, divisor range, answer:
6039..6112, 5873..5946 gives 1.03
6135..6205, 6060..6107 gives 0.93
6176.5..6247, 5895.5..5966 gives 0.94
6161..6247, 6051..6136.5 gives 0.93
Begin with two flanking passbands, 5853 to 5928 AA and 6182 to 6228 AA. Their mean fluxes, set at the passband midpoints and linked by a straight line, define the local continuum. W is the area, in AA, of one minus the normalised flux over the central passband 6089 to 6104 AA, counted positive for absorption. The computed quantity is -1.06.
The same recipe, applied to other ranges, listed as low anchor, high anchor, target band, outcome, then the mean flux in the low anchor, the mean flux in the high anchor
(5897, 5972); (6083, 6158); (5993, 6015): 0.2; 12.4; 12.2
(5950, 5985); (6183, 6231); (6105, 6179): -0.9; 12.4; 11.6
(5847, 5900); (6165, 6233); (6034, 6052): -1.3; 11.9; 11.6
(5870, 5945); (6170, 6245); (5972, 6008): -1.1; 12.2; 11.6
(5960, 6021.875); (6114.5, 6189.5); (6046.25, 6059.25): -0.3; 12.5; 11.9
